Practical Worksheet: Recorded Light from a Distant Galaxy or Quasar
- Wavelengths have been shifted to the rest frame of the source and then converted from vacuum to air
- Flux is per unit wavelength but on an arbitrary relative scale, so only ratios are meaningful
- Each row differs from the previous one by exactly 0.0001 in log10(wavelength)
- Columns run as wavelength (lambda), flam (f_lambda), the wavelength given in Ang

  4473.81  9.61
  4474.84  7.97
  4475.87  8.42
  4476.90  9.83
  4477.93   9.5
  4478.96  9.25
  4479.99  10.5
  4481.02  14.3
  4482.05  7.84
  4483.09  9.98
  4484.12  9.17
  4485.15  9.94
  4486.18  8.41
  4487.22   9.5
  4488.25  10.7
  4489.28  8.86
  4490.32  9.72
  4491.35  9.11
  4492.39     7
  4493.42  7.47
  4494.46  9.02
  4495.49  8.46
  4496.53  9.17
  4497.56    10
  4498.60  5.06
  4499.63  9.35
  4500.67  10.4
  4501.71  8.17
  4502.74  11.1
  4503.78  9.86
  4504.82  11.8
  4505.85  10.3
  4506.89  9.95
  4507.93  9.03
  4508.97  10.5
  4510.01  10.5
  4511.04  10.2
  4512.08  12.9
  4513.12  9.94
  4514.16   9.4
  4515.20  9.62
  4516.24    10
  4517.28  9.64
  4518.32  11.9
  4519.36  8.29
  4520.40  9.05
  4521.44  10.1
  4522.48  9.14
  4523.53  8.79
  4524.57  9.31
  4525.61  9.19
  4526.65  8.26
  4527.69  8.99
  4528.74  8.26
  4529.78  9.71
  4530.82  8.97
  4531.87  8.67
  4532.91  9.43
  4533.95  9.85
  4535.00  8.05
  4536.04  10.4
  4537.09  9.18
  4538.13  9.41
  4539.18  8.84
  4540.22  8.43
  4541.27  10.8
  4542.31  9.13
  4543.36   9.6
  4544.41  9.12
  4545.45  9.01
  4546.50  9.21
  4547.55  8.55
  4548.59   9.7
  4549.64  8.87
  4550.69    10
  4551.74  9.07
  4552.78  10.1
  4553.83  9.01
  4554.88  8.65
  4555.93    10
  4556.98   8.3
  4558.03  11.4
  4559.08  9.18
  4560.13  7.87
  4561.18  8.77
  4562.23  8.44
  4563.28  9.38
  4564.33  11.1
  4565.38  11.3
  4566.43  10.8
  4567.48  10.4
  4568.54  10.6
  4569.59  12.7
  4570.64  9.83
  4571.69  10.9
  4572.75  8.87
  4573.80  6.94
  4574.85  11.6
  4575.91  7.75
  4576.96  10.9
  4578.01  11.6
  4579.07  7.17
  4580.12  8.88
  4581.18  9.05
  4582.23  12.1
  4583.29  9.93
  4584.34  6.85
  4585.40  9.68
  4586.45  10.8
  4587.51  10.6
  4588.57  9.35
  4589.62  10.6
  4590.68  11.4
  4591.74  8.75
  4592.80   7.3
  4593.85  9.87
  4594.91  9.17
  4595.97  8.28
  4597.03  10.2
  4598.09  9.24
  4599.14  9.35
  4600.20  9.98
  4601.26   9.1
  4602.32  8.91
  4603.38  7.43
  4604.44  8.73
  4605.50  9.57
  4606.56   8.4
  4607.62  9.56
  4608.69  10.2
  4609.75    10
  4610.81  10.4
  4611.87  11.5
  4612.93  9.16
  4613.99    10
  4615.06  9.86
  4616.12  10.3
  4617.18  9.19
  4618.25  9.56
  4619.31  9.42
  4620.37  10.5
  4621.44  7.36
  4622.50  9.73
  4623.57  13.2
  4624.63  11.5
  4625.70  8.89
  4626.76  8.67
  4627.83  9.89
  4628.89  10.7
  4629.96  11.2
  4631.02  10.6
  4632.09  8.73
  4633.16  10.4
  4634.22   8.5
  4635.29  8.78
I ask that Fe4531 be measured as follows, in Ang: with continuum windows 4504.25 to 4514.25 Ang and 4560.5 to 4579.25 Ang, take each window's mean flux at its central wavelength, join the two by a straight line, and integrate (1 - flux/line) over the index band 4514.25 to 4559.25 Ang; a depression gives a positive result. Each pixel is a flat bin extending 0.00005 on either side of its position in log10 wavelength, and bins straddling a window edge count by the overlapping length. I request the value 4.1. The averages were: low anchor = 10.5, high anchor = 9.98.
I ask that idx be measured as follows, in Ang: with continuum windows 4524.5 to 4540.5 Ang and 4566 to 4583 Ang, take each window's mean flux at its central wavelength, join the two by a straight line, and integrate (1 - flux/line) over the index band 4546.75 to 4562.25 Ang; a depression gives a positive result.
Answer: 0.5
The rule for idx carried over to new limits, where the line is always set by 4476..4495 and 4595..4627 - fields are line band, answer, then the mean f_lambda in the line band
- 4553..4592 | -0.9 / 9.78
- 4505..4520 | -1.1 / 10.2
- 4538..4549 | 0.3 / 9.25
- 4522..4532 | 0.6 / 8.93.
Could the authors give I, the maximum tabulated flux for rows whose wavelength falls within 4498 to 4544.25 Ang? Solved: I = 12.9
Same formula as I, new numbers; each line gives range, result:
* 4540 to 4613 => 12.7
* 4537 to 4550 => 10.8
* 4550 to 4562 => 11.4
